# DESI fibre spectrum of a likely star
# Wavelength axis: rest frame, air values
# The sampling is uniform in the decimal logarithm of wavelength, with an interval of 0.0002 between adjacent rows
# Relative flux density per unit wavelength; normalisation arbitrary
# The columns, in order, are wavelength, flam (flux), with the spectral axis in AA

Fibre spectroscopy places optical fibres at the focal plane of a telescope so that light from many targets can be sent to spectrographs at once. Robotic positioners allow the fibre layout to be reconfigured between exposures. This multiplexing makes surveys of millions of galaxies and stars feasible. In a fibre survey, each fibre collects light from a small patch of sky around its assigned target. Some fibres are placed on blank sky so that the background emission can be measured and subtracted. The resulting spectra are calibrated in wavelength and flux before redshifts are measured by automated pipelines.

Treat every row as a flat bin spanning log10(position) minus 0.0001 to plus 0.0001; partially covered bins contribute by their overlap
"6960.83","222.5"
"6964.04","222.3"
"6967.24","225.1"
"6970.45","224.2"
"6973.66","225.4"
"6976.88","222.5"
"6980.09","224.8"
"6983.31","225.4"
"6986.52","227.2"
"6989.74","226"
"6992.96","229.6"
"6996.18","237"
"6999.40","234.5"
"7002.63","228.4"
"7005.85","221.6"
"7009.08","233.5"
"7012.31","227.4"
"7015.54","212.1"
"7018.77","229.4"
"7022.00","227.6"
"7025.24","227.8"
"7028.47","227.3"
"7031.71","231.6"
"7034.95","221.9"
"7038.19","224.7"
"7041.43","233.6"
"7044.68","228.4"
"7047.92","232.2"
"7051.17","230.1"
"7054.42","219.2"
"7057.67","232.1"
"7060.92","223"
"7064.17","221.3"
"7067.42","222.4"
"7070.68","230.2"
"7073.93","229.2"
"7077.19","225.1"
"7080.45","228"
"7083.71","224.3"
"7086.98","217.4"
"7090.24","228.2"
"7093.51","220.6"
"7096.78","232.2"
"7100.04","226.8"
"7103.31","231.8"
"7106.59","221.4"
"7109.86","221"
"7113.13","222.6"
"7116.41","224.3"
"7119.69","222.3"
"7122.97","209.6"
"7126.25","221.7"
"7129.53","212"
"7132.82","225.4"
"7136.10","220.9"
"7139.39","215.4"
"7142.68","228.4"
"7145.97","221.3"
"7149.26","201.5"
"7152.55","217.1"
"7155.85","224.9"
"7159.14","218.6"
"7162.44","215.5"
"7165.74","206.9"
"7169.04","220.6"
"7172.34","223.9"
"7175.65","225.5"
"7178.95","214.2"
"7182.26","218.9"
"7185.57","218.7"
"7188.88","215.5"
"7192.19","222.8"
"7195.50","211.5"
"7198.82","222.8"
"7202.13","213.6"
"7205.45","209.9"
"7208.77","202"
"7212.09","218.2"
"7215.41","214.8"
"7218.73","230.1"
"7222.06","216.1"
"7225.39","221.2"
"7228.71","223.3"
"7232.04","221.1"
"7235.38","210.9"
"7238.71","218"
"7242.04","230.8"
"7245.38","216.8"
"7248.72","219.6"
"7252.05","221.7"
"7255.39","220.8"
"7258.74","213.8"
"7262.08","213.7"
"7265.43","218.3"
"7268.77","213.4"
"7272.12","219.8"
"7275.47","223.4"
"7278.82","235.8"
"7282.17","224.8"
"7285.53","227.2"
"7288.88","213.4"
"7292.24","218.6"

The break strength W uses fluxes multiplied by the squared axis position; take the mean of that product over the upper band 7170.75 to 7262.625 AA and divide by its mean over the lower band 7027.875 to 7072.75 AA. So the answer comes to 1.01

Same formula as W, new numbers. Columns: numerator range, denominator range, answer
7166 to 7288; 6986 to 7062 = 1.02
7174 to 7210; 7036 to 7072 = 0.99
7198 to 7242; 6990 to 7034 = 1.01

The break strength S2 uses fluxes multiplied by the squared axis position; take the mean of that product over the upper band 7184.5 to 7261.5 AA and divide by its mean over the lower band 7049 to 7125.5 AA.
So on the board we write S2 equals 1.0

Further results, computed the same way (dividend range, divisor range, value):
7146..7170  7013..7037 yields 0.99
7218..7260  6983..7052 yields 1.03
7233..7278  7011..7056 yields 1.03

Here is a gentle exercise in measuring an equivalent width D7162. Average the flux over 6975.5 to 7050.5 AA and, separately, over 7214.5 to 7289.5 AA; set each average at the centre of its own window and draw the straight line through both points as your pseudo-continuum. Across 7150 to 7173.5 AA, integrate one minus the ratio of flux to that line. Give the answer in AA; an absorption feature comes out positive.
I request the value 0.61 AA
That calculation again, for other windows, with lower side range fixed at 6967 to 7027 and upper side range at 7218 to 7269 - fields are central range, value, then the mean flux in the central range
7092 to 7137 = 0.2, 222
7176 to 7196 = 0.3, 218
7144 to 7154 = 0.4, 214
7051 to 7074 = -0.1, 226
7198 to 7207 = 0.2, 215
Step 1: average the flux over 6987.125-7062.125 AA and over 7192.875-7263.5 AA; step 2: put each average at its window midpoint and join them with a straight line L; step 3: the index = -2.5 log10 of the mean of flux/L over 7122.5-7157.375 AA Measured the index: 0.02 mag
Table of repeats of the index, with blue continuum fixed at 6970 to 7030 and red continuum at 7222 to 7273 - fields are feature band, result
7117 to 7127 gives 0.02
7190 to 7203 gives 0.01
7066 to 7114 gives -0.01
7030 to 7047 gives -0.01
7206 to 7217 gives 0.04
